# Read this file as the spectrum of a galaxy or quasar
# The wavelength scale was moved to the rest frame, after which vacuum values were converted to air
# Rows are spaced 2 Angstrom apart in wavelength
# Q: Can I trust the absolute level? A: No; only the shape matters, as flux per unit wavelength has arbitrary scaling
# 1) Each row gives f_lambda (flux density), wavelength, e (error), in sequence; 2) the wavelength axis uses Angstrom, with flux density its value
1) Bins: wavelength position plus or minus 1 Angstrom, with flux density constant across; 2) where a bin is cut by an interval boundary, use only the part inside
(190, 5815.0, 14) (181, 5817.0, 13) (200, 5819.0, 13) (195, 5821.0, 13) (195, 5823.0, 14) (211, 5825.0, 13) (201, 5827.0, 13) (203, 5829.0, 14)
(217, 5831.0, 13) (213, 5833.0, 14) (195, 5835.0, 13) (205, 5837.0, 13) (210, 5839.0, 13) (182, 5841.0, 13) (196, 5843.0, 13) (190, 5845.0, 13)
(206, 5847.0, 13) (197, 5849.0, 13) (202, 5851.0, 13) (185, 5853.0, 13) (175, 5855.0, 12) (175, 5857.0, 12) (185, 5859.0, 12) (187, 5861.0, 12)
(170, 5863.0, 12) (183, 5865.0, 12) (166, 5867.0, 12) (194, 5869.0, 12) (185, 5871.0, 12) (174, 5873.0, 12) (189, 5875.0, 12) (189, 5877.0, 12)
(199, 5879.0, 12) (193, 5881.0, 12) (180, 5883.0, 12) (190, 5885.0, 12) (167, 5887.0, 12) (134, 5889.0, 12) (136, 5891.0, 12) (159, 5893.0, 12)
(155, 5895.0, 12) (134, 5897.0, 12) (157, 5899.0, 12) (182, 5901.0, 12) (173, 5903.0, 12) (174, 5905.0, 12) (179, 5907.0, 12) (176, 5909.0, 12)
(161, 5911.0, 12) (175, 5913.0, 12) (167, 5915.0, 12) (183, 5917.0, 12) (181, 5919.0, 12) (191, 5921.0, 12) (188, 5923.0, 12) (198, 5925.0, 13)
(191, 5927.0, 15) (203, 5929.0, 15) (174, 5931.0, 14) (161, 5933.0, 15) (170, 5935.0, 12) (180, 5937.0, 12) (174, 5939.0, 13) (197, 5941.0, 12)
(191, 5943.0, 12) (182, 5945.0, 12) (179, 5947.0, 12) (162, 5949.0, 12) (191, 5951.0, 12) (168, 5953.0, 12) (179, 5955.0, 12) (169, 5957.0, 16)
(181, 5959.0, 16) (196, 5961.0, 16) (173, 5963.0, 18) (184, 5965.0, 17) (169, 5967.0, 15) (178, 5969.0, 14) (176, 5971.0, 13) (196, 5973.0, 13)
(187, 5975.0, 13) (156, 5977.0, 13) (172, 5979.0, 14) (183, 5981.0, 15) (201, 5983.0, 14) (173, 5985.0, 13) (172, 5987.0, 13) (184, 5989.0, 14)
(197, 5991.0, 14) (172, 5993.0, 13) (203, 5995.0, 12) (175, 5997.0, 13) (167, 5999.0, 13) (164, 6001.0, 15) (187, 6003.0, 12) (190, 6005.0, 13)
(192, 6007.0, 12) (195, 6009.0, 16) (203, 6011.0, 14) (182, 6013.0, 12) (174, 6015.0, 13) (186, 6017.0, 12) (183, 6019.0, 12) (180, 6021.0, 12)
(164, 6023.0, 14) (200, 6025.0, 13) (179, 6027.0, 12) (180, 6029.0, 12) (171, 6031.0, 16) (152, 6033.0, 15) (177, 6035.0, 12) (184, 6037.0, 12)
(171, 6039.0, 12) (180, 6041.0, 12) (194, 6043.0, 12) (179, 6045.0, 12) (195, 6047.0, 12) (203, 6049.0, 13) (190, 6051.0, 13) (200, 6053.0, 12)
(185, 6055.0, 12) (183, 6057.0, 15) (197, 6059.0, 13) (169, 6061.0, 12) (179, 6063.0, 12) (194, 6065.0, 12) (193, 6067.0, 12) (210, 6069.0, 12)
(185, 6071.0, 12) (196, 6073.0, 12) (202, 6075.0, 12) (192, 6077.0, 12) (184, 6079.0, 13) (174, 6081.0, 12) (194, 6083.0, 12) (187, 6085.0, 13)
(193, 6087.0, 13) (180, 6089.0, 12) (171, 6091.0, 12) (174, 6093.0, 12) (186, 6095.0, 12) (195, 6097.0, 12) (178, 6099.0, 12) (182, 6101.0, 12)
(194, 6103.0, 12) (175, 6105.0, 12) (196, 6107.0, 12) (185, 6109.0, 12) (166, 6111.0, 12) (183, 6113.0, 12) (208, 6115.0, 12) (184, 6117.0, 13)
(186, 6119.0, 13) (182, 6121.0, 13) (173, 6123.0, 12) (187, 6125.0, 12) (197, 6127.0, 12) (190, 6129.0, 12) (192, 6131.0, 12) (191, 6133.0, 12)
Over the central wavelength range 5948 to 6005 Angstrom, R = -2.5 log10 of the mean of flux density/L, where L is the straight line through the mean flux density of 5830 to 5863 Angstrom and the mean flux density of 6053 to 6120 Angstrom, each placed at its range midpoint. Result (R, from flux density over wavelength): 0.06 mag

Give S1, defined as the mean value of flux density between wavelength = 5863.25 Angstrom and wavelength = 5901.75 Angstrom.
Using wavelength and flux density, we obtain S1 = 172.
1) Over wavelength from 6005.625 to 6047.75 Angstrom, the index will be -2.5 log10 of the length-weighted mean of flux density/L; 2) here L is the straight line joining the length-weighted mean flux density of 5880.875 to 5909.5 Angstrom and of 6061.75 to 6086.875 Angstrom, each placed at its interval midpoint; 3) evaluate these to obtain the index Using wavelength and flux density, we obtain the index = 0.01 mag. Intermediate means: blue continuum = 165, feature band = 182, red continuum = 191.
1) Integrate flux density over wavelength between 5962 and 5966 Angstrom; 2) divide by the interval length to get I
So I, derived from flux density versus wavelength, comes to 178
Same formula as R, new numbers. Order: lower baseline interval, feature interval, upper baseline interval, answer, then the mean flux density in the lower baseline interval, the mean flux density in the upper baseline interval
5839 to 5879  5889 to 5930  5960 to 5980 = 0.07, 187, 179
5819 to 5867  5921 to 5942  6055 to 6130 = 0.04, 194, 187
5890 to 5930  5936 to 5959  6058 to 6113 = -0.02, 173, 186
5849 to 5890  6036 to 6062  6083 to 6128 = -0.02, 181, 185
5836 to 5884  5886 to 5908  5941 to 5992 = 0.17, 188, 180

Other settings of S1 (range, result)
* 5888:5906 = 156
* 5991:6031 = 183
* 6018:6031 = 180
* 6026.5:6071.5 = 185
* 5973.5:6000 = 180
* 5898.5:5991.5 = 179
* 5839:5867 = 187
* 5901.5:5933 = 180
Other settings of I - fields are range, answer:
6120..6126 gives 181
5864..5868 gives 174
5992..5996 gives 188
